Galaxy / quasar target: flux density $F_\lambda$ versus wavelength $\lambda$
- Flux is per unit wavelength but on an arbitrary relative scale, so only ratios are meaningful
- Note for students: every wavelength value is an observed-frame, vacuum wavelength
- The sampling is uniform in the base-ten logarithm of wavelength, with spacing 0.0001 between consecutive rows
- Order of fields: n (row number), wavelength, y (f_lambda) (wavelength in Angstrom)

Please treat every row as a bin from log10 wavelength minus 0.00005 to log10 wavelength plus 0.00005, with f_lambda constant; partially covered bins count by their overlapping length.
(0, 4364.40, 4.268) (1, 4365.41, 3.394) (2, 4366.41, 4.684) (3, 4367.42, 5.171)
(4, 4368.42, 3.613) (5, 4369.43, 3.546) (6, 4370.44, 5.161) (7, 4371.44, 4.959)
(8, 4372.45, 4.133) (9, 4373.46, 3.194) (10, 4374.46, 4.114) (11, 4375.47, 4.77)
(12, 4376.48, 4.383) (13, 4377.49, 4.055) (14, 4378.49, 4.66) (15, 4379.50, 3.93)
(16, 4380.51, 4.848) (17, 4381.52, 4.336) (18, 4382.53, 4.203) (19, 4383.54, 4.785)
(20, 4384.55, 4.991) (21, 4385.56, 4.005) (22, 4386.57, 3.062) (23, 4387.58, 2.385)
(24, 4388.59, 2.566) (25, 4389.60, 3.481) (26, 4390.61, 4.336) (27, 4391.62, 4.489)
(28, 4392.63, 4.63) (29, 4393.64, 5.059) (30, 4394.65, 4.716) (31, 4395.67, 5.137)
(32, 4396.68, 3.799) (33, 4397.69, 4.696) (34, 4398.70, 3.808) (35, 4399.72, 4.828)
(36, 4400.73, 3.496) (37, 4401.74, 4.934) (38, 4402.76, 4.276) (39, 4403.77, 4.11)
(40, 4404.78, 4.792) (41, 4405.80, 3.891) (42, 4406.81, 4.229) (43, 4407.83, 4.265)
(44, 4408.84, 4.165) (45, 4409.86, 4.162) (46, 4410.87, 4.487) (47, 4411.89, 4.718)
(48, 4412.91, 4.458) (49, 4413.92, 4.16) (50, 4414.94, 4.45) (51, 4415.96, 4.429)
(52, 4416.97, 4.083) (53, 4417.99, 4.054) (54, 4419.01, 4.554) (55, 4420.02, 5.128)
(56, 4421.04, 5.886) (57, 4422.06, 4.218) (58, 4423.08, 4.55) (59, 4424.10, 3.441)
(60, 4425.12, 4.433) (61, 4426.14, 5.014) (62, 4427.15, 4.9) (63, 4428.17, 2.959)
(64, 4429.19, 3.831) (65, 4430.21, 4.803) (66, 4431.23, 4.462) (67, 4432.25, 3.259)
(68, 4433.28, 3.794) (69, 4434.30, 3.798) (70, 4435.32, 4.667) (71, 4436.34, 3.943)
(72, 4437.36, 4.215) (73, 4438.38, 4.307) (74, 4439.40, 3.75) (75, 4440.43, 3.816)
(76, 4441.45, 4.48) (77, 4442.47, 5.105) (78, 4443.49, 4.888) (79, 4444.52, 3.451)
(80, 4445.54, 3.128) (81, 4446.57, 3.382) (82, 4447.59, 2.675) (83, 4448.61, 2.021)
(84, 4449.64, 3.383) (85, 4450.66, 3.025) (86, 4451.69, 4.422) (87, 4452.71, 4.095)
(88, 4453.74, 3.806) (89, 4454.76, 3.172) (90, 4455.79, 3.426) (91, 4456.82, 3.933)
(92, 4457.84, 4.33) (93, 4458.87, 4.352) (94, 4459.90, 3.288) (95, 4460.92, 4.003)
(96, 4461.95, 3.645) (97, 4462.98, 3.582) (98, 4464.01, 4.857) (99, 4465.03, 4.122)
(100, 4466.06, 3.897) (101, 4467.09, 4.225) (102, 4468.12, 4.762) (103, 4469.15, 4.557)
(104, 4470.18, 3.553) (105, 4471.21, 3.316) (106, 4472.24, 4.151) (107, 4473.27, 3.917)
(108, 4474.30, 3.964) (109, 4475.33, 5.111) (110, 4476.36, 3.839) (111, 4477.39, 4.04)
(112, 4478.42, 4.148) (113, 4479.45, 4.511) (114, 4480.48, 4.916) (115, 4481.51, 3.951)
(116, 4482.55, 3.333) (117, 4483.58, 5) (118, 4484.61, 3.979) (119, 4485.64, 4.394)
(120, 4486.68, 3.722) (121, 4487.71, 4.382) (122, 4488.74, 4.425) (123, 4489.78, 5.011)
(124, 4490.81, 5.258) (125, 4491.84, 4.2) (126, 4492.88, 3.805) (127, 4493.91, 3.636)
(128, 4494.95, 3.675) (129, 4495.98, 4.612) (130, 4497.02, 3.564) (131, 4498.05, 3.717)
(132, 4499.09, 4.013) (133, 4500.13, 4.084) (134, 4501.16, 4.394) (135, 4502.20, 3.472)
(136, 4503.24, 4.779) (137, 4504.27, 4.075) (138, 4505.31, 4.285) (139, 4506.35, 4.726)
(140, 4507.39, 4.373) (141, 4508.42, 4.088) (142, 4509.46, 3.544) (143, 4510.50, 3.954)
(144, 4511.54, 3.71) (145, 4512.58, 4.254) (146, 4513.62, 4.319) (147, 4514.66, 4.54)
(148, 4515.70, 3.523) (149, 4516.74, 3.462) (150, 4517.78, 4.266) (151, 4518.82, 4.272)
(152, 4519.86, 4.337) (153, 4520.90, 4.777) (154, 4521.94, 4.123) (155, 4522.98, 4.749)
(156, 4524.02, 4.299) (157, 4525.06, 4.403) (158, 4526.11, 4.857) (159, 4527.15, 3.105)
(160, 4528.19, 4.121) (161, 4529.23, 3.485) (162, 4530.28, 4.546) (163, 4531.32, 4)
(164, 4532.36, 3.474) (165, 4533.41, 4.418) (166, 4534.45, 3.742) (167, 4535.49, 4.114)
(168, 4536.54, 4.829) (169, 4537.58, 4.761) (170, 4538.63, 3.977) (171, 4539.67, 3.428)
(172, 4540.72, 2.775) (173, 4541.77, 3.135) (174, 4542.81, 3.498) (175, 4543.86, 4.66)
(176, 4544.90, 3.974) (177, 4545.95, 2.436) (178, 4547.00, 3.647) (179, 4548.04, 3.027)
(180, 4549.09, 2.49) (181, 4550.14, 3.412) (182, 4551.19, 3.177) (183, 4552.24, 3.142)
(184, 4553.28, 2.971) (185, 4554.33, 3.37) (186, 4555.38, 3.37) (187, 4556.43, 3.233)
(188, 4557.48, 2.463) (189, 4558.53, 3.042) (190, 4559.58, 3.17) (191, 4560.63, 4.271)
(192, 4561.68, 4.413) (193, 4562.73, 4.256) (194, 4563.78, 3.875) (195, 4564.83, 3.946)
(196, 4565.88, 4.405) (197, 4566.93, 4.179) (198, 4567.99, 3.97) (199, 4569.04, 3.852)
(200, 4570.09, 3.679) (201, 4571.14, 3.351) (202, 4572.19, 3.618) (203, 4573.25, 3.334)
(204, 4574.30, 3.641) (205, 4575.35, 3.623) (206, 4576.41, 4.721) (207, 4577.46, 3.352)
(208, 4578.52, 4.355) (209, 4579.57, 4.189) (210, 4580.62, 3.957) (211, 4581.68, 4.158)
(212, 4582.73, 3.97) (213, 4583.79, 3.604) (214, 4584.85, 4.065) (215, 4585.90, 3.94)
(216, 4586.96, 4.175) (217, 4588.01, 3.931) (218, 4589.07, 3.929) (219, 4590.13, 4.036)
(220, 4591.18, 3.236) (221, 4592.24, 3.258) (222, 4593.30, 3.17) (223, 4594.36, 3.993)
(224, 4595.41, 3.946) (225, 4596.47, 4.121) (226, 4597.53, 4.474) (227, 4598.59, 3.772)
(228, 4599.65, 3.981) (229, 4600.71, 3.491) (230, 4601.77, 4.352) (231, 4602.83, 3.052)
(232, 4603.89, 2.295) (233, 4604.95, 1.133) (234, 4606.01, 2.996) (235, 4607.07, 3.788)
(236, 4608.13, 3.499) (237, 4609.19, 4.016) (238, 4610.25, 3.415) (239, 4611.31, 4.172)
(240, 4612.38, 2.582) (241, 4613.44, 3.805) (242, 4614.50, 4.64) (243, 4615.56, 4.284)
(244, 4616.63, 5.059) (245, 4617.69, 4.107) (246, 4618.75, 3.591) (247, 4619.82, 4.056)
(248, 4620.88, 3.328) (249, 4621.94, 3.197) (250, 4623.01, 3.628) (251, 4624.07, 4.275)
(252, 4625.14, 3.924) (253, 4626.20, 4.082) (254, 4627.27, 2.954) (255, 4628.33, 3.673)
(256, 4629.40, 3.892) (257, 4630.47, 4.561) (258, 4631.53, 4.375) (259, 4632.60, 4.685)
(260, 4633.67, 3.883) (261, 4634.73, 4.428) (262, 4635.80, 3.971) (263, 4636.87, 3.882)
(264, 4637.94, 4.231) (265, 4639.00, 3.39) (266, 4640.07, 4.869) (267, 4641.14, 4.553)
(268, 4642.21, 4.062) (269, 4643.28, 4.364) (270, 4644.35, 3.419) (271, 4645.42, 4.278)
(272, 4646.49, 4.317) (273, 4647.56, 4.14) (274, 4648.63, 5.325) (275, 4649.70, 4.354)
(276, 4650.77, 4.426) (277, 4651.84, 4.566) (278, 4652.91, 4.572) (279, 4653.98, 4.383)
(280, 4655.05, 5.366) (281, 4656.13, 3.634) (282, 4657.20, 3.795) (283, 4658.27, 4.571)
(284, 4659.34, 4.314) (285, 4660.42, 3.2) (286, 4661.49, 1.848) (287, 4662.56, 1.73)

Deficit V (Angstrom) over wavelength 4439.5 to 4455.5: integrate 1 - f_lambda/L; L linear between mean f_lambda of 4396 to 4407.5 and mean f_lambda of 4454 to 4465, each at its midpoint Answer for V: 1.2 Angstrom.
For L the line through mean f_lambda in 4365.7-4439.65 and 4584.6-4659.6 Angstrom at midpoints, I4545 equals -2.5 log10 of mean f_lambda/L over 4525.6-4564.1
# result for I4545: 0.12 mag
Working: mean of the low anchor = 4.27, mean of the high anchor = 3.94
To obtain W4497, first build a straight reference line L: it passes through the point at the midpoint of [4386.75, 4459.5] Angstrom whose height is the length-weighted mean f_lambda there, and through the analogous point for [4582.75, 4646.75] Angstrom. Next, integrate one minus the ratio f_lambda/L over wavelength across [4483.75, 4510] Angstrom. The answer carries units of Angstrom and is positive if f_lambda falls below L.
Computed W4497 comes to -1.2 Angstrom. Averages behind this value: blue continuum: 4.1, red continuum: 3.84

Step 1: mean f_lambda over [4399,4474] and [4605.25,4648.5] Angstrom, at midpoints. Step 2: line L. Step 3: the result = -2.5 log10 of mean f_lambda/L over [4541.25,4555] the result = 0.210 mag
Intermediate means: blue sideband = 4.09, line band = 3.3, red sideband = 3.96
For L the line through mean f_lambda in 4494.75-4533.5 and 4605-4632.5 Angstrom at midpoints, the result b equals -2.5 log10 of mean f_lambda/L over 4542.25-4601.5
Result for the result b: 0.07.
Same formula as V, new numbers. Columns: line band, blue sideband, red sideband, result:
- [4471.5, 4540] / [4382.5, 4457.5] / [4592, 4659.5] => -2.0 Angstrom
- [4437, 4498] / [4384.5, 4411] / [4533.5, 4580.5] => -1.0 Angstrom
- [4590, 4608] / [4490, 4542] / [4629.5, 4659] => 3.3 Angstrom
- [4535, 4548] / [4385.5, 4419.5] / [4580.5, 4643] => 0.7 Angstrom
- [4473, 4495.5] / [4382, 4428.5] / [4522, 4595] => -1.2 Angstrom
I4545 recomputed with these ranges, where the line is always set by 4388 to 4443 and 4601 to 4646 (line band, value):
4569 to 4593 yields 0.029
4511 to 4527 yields -0.045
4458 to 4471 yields 0.033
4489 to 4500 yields -0.009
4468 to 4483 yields 0.009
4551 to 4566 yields 0.129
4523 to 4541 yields -0.006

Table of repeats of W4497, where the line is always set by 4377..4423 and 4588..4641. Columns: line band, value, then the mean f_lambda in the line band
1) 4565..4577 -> 0.1 Angstrom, 3.85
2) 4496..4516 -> -0.2 Angstrom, 4.09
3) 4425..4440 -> 0.3 Angstrom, 4.13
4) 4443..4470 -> 2.5 Angstrom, 3.78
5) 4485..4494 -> -0.5 Angstrom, 4.34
